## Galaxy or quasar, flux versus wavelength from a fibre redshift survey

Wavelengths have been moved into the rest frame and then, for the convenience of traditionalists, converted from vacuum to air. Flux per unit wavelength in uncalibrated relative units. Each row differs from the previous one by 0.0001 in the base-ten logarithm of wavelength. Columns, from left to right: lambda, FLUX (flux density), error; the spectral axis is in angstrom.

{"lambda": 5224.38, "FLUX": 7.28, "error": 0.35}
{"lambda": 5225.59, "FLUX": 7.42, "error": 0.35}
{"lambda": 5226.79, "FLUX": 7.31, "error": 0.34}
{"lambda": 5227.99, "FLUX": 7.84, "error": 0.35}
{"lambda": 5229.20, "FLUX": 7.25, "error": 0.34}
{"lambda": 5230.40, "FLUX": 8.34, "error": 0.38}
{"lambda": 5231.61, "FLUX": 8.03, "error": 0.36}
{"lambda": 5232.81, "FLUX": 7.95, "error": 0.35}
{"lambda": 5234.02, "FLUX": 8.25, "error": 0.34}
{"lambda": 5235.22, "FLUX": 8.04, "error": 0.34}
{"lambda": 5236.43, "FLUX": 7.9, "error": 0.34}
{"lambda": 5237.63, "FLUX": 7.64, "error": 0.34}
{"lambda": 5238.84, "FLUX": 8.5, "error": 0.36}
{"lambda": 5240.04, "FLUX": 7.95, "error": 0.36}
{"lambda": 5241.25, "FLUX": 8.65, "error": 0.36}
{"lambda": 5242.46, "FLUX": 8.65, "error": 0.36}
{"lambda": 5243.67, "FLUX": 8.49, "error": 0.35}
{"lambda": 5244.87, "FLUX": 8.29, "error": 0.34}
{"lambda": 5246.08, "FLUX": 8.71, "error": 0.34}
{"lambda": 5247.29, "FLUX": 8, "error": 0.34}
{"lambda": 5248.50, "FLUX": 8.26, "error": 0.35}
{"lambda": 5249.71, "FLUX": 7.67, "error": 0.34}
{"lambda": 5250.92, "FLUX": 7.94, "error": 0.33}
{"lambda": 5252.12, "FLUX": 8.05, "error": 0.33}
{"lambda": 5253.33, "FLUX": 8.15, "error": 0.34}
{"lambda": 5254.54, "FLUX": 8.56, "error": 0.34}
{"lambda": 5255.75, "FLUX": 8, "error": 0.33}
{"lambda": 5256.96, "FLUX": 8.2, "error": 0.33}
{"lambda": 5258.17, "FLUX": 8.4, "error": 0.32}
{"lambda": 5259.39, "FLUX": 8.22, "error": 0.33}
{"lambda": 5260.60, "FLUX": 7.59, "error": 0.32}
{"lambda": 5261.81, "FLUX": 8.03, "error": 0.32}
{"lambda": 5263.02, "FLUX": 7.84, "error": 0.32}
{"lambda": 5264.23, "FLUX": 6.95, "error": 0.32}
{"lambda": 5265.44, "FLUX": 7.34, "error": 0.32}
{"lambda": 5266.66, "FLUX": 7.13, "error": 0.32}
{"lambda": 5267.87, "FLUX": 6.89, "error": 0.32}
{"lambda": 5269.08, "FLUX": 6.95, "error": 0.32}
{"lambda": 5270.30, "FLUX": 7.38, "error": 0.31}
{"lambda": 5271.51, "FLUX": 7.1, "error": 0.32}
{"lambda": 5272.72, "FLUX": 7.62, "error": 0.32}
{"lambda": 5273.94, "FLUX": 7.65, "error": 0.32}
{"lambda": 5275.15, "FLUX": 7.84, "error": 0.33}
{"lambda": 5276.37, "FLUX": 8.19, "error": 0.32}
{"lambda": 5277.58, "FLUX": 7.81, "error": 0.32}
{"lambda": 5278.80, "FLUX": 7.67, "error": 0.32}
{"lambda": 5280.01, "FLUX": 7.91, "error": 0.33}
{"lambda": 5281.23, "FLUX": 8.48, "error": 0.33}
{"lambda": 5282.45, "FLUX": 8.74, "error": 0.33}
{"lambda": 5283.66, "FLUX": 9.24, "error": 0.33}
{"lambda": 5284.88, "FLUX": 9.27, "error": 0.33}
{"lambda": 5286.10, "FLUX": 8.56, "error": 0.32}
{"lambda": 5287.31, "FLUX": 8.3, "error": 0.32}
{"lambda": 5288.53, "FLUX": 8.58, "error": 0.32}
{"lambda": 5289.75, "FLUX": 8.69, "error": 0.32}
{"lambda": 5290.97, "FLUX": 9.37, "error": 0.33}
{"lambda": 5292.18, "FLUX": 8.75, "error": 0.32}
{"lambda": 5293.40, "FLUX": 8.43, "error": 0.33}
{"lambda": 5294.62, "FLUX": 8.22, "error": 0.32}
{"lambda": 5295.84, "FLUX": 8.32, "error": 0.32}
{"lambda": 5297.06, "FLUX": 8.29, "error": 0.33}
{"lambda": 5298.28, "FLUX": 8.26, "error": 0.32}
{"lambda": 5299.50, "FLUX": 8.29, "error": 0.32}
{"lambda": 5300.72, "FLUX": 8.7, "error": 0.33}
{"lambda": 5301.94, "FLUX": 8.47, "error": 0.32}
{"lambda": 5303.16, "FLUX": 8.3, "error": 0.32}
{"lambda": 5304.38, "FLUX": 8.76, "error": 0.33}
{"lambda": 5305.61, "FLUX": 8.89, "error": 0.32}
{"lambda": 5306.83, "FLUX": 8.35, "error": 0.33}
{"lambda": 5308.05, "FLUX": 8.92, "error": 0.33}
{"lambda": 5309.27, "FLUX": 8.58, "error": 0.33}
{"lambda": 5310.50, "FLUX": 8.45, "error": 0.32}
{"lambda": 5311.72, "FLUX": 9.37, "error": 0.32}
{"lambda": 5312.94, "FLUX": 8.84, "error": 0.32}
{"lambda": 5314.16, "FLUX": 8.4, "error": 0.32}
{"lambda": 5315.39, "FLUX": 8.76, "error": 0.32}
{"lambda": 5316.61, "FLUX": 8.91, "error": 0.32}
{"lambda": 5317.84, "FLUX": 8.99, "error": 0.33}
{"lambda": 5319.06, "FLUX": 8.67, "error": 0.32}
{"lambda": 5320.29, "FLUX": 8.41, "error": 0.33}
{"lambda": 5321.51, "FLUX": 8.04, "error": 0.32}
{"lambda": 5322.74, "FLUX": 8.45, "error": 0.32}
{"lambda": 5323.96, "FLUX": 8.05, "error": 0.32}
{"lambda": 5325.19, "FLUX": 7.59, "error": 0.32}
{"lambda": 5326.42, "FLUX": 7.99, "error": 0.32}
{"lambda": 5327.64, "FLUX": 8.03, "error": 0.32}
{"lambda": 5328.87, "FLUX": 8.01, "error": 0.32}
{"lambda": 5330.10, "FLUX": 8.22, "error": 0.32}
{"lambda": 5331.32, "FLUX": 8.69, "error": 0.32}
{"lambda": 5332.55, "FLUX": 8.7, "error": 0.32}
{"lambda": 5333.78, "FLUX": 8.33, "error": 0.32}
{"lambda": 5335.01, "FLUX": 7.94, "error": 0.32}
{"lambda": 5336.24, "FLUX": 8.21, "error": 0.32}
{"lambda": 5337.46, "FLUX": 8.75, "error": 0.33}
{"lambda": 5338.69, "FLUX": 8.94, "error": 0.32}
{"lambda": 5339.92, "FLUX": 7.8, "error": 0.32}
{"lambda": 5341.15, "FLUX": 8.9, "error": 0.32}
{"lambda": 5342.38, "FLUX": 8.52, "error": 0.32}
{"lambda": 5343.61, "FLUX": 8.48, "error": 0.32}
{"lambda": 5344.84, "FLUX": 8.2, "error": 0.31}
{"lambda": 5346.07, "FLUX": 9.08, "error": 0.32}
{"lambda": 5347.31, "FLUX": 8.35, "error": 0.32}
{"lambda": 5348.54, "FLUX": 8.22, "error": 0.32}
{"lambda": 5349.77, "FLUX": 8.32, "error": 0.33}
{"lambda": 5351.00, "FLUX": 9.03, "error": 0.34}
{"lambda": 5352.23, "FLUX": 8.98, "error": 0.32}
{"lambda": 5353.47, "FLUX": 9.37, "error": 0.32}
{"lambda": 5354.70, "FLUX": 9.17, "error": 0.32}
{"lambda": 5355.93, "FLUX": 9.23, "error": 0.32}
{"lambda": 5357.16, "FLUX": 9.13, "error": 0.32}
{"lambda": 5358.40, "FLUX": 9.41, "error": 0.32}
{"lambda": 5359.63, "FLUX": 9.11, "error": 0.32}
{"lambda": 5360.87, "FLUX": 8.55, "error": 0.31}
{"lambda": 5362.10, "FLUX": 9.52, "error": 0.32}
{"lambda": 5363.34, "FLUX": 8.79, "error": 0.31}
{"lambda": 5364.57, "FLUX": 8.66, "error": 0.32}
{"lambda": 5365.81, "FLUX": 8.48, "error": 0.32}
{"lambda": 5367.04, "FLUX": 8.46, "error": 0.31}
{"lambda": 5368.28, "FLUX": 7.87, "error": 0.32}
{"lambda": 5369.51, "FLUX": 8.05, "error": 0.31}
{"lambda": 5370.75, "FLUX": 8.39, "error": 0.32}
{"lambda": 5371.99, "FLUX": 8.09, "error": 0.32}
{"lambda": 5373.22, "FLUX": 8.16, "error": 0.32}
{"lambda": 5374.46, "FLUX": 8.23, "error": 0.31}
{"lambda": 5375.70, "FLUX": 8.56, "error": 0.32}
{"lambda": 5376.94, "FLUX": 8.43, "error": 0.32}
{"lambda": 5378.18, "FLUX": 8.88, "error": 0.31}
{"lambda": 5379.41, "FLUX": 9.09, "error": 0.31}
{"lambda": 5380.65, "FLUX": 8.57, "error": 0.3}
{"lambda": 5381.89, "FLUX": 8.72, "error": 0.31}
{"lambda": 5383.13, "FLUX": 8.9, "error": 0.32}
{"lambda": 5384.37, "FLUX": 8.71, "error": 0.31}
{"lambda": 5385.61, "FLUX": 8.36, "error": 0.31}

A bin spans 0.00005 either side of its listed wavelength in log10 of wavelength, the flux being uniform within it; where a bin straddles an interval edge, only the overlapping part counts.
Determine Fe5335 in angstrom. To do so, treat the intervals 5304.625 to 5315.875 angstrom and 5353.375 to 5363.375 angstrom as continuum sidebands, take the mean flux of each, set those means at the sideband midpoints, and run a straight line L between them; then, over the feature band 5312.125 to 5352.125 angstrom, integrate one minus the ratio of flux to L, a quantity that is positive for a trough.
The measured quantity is 2.1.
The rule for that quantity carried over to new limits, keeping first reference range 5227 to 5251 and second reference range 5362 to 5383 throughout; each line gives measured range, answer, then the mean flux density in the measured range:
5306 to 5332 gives -0.4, 8.47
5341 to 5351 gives -0.1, 8.52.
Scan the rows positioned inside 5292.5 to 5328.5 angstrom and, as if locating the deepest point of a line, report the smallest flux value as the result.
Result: 7.59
